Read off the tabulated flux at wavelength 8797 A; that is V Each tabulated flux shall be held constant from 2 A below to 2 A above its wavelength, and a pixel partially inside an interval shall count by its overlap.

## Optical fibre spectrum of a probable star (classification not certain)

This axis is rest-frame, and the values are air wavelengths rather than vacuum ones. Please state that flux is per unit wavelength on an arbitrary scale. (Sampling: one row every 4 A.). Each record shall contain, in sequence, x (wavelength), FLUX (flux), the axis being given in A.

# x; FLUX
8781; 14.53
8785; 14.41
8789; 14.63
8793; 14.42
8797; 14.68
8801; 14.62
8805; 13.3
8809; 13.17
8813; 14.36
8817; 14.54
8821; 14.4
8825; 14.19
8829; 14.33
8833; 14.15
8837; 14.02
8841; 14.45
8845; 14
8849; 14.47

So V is 14.68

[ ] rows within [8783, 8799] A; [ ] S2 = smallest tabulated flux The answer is 14.41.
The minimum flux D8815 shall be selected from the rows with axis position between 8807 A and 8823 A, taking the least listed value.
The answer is 13.17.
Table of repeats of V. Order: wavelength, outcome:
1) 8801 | 14.62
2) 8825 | 14.19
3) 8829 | 14.33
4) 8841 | 14.45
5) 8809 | 13.17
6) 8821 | 14.4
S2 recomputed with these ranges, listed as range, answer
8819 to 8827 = 14.19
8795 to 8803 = 14.62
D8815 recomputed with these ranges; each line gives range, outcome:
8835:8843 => 14.02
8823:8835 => 14.15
